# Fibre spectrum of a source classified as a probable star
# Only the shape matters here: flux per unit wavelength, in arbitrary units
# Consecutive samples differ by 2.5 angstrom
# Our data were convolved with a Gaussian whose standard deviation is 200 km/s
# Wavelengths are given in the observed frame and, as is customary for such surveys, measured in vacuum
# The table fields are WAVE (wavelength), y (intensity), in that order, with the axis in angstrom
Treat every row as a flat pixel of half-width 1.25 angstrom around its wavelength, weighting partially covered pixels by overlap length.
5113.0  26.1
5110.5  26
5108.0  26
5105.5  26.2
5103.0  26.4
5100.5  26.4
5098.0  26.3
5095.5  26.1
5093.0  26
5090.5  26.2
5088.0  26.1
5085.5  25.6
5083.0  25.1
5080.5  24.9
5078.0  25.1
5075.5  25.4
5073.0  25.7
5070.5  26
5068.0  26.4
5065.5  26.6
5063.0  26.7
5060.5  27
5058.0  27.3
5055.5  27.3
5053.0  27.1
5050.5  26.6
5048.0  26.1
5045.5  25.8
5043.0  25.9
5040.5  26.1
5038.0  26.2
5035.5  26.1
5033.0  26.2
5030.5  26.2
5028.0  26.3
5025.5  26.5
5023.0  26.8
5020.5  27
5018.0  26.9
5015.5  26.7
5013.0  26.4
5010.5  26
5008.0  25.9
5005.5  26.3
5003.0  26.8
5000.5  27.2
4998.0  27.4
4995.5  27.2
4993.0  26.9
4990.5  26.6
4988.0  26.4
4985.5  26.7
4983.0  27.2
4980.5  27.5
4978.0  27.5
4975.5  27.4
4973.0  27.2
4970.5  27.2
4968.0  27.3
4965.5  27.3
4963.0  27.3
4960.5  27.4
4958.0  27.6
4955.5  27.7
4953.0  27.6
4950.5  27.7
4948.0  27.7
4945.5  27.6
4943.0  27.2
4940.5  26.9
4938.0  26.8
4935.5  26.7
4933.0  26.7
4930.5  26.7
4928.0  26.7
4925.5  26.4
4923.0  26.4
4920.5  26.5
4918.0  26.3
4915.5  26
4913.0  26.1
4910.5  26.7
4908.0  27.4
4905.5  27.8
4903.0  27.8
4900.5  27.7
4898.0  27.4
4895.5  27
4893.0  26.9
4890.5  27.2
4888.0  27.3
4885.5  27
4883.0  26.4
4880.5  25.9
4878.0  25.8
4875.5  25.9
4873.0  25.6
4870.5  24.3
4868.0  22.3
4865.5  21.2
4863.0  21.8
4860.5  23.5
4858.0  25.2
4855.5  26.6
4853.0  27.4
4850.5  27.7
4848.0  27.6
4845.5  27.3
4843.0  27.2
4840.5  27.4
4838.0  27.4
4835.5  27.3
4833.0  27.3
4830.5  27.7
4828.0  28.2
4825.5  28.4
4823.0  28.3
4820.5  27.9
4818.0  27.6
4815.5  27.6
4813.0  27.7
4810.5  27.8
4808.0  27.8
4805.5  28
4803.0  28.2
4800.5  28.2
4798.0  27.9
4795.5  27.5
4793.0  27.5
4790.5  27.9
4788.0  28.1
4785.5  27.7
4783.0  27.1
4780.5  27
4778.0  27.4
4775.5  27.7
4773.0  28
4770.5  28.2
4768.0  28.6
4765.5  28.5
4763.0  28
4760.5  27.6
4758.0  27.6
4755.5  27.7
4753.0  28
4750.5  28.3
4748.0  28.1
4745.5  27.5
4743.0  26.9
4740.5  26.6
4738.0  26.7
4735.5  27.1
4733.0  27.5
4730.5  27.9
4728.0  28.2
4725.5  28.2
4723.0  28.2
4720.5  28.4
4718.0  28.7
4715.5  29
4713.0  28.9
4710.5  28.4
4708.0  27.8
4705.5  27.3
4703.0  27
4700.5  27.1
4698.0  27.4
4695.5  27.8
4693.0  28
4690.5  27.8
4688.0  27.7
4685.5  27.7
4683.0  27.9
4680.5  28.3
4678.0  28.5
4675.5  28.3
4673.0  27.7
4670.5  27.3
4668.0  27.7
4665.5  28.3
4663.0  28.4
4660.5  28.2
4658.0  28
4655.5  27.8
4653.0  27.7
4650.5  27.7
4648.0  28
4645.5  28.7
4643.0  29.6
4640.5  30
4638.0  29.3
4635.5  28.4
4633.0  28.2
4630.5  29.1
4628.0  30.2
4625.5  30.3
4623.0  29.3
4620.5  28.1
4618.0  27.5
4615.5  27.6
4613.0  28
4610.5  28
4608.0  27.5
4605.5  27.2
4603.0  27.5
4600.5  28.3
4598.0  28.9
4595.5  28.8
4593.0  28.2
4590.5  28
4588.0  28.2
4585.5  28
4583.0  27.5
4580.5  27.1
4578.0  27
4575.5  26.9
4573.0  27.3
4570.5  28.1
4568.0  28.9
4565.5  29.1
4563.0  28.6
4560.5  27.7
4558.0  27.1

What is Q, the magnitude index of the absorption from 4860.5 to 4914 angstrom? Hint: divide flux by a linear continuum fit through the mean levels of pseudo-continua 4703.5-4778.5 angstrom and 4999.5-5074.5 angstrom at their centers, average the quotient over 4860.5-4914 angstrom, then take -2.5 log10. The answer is 0.05 mag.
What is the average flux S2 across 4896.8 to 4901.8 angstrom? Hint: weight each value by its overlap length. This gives 27.6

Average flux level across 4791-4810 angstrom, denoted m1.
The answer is 27.9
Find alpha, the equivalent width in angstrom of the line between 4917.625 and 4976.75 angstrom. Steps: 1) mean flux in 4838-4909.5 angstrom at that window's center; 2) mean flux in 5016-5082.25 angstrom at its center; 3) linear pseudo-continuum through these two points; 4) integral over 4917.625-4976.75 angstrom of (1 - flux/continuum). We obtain -2.0 angstrom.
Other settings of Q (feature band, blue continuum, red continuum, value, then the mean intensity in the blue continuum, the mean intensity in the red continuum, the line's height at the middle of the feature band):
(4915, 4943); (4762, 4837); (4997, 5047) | 0.02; 27.8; 26.4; 27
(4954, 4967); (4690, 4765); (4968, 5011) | -0.02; 27.8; 26.9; 27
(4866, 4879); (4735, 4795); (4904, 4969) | 0.11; 27.7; 27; 27.3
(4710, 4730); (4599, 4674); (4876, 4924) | -0.02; 28.3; 26.8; 27.8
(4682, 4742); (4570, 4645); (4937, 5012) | 0.01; 28.3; 27.1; 27.9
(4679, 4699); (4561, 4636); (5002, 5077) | 0.00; 28.2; 26.4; 27.8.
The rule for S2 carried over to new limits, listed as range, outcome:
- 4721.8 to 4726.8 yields 28.2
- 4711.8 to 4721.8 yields 28.7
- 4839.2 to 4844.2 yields 27.3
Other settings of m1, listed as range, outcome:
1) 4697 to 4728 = 28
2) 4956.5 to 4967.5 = 27.4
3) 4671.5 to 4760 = 27.8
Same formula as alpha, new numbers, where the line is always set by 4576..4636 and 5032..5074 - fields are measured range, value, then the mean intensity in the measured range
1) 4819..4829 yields -0.3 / 28.2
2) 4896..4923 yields 0.0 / 26.9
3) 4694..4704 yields 0.2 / 27.4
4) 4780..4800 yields -0.1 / 27.6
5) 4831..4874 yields 2.3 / 25.7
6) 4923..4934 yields 0.1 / 26.6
